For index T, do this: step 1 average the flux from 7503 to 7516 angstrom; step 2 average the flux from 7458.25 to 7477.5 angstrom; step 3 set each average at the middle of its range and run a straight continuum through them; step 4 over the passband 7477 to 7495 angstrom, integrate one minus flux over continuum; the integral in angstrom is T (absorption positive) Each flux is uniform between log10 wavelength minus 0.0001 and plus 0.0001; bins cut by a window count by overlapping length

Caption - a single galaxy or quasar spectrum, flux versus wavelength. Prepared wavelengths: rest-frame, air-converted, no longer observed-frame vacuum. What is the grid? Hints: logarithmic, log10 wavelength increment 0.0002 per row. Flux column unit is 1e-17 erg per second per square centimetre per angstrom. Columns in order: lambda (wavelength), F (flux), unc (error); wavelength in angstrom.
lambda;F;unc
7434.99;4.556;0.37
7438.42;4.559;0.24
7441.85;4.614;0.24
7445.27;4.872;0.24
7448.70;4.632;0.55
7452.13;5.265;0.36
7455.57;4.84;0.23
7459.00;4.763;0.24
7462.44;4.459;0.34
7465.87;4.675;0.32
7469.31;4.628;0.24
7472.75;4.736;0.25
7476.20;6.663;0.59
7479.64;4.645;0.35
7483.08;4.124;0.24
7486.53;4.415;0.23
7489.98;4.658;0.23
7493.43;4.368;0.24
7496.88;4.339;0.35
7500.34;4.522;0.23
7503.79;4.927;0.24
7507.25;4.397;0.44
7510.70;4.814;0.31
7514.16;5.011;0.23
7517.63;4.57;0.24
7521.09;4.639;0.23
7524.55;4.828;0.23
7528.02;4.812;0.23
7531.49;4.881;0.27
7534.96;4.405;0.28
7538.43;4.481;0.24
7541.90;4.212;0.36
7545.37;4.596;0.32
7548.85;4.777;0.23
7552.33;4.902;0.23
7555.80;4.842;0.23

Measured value 1.2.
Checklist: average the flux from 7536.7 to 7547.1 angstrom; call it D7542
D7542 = 4.43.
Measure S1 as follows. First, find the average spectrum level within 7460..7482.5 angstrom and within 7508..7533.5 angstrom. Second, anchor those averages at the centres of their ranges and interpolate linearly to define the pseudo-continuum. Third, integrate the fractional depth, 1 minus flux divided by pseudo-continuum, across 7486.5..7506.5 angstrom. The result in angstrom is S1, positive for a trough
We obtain 1.3 angstrom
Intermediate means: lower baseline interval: 4.92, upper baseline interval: 4.77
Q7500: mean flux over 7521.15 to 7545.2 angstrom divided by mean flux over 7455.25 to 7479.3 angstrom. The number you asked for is 0.93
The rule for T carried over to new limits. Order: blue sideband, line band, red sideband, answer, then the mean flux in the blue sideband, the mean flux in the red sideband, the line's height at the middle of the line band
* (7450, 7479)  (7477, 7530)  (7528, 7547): 1.16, 4.98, 4.54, 4.75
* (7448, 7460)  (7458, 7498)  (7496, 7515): 0.69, 4.9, 4.67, 4.79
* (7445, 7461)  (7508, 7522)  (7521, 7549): -0.19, 4.87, 4.62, 4.68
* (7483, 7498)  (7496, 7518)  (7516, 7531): -0.49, 4.41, 4.73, 4.57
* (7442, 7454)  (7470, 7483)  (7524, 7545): -0.95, 4.88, 4.59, 4.79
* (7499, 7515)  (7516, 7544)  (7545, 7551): 0.70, 4.73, 4.72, 4.72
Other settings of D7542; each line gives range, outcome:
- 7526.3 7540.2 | 4.64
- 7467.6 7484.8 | 4.96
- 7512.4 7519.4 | 4.79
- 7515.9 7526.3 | 4.68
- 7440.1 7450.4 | 4.71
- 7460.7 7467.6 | 4.57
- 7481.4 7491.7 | 4.4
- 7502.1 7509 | 4.66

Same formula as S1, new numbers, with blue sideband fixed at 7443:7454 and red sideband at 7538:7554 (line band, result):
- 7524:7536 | -0.2 angstrom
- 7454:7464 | 0.4 angstrom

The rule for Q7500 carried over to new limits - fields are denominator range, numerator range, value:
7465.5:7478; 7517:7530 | 0.90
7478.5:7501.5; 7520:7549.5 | 1.04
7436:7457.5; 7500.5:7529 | 0.99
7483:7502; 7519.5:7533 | 1.08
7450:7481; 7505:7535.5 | 0.95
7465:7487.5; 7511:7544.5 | 0.96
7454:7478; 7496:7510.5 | 0.92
